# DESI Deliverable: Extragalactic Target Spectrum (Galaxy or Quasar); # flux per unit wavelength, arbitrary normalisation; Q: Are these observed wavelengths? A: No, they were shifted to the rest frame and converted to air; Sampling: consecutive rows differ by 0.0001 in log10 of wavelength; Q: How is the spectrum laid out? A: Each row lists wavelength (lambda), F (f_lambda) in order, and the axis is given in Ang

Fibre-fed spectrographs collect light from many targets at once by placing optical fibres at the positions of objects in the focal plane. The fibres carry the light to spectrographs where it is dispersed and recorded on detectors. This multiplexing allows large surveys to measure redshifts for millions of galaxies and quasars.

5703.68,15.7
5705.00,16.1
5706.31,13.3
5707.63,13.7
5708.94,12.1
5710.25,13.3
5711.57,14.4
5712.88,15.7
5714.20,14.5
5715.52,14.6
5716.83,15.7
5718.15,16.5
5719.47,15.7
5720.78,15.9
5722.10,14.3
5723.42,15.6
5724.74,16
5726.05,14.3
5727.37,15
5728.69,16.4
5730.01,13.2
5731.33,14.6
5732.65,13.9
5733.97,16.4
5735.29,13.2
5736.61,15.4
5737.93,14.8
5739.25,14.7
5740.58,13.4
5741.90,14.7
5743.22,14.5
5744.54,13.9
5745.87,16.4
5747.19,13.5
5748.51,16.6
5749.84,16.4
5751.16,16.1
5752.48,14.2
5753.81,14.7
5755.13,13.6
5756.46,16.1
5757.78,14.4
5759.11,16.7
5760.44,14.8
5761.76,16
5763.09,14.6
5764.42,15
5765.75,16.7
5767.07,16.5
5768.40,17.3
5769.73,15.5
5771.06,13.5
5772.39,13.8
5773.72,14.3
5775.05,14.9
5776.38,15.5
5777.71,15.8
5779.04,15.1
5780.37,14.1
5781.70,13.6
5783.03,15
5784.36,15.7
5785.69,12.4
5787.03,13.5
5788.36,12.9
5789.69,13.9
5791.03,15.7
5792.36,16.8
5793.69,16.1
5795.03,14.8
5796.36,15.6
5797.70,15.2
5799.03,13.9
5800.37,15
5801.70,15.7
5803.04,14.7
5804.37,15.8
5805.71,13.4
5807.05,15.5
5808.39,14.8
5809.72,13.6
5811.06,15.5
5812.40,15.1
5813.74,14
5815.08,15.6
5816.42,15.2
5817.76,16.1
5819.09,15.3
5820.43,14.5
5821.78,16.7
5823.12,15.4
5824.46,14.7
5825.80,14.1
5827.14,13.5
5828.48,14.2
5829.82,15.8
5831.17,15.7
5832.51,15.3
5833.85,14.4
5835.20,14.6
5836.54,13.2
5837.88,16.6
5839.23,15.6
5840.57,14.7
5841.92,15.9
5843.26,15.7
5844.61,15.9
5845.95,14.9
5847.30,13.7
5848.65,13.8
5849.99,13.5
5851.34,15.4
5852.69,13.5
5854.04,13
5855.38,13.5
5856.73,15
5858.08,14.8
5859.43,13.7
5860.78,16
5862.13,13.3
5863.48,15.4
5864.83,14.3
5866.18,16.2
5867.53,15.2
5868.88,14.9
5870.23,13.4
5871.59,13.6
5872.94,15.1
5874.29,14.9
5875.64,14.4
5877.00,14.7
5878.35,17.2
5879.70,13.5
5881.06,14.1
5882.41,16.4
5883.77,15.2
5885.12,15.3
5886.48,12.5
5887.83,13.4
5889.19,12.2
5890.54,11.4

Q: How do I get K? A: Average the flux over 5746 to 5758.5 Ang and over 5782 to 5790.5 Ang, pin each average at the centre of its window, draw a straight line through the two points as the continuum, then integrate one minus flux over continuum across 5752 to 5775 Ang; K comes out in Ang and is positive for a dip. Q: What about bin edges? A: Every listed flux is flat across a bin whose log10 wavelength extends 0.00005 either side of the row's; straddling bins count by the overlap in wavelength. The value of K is -0.7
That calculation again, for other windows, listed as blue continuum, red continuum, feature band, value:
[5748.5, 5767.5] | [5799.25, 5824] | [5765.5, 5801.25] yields 0.84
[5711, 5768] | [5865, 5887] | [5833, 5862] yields 0.47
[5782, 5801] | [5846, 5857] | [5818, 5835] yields -0.86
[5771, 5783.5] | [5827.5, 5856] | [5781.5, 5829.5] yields -0.63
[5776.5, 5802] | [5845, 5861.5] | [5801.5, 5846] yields -1.67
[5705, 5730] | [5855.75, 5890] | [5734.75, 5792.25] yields -0.55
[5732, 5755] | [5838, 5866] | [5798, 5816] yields -0.12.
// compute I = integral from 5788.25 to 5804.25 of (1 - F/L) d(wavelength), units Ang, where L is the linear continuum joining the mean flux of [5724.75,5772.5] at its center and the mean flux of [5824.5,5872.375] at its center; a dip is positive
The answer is -0.3 Ang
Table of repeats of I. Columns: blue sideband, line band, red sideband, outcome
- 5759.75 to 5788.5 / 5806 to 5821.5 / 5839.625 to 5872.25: -0.3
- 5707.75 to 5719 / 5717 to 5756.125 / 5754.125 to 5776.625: -0.3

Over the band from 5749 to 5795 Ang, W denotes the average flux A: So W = 15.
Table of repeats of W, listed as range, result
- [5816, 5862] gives 14.8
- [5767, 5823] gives 14.9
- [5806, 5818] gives 14.9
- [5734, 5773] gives 15.1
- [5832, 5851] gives 14.9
